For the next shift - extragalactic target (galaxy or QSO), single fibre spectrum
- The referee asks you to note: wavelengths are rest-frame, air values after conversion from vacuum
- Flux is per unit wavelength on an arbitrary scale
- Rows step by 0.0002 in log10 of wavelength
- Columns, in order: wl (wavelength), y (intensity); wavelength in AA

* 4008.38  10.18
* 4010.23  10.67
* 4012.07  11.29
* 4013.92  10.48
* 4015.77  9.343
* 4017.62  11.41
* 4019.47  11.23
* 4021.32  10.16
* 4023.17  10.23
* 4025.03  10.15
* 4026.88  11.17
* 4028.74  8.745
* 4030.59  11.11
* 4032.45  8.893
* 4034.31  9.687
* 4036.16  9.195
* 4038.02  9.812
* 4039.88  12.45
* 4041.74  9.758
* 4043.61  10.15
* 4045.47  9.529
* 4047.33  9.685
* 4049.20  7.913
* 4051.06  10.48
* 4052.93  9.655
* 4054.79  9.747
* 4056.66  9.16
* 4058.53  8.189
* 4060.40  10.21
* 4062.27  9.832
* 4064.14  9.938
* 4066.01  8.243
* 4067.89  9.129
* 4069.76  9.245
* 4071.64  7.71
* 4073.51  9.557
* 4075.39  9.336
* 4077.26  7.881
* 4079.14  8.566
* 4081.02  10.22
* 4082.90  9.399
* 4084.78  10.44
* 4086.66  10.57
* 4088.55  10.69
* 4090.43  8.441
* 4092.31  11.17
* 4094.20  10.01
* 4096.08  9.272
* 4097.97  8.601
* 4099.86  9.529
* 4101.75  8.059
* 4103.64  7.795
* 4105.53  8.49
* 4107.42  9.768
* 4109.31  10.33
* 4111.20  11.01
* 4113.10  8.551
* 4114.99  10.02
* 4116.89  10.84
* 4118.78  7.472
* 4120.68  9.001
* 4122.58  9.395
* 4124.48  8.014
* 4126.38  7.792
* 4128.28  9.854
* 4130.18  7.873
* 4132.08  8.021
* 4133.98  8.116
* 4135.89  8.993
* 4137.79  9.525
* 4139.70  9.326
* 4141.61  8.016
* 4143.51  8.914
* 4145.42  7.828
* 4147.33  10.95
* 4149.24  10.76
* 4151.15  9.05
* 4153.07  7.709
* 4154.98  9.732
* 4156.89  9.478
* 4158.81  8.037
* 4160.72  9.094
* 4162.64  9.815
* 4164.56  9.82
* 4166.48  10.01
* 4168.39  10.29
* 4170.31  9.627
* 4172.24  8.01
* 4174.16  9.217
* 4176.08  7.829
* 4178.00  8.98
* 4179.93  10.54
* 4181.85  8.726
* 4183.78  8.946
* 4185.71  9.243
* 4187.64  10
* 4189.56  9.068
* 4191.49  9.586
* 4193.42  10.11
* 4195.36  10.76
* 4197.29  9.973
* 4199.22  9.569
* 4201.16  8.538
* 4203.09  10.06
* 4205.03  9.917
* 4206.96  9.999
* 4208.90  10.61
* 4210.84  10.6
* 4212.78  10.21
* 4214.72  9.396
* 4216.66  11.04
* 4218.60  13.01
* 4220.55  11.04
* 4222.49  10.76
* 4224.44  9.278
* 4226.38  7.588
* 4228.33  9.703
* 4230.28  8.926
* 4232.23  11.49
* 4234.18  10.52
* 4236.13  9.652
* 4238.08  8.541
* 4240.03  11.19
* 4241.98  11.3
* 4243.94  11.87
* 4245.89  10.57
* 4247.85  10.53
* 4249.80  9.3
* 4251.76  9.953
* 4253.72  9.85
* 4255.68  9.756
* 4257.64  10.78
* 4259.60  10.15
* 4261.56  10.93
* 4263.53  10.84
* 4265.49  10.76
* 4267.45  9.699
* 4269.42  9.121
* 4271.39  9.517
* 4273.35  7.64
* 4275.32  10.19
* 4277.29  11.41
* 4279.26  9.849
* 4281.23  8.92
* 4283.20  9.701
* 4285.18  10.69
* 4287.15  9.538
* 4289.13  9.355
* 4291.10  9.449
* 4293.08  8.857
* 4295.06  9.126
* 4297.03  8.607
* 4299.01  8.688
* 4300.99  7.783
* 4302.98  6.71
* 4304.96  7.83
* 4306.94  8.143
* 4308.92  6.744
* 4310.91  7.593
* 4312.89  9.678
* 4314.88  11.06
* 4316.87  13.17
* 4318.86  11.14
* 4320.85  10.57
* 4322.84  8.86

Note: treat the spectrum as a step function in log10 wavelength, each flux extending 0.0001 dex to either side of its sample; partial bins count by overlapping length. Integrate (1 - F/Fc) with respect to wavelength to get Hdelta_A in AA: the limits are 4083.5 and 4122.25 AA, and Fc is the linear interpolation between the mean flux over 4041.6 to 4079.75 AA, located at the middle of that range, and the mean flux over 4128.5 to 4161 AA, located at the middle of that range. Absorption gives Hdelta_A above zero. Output -1.8 AA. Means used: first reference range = 9.23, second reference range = 8.93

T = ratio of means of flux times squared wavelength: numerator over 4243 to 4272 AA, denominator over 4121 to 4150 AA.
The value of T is 1.22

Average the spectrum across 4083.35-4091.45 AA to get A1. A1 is 10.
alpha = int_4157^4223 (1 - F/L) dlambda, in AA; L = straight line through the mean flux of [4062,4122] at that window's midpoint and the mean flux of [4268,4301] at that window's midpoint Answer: -2.9 AA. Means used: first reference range 9.34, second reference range 9.37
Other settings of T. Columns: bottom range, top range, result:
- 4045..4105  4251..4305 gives 1.13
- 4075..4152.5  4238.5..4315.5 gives 1.12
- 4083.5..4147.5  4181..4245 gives 1.15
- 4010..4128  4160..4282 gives 1.11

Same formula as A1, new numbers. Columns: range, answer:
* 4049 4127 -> 9.3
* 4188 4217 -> 9.94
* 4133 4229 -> 9.55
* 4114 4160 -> 8.95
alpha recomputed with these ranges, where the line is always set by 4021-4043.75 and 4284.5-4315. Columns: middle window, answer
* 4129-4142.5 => 1.4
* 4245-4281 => -4.7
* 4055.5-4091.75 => 2.0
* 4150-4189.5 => 0.6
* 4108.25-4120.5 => 0.0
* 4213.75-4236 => -2.9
